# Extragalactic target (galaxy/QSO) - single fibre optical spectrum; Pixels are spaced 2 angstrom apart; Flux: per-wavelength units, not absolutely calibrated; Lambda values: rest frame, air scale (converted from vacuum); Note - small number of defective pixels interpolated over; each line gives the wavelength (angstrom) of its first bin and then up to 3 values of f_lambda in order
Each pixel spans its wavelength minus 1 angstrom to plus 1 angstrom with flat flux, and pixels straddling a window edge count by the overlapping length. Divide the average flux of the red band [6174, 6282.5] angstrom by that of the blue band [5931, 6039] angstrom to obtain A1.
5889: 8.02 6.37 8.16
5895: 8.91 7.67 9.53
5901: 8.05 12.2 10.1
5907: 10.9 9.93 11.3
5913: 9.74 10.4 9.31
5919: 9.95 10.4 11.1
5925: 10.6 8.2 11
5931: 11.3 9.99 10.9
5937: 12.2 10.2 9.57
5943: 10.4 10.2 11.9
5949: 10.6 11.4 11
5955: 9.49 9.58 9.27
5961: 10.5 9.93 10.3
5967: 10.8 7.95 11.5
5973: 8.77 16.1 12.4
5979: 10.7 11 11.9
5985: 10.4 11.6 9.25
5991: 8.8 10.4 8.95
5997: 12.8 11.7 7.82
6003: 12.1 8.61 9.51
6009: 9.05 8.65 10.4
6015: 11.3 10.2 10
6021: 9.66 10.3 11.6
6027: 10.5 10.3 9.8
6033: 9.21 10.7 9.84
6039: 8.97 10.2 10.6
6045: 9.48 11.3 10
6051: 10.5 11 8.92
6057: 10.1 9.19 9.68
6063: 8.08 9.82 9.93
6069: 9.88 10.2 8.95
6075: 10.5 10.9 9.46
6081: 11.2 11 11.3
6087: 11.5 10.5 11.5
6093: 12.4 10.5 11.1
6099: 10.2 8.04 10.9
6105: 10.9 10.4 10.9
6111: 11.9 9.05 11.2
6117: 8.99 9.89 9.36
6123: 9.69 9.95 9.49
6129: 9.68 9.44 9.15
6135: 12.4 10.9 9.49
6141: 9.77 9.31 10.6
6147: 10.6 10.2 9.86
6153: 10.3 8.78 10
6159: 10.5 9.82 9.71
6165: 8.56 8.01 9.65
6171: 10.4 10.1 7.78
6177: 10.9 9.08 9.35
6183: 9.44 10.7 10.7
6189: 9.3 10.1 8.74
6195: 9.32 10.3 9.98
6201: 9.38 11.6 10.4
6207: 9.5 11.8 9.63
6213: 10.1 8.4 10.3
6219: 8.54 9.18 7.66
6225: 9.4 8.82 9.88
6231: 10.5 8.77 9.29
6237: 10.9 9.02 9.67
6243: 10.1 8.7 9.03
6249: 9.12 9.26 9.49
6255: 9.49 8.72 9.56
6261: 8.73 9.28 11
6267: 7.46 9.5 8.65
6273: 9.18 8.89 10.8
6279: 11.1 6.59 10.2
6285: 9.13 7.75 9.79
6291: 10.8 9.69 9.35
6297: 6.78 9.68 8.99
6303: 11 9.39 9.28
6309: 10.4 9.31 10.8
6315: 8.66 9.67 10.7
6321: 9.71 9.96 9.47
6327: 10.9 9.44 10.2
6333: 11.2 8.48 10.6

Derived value 0.9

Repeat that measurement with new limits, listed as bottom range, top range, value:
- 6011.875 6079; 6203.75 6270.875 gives 0.94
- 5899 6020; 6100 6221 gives 0.95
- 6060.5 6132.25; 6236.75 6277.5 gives 0.91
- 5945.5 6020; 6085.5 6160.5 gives 0.98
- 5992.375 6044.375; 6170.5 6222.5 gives 0.97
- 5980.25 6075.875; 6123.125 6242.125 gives 0.97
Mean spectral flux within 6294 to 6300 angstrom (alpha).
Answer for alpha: 8.6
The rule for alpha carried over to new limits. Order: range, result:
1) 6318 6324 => 10.1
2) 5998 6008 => 9.95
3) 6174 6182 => 9.28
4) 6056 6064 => 9.26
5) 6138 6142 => 9.63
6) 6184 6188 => 10.7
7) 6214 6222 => 9.11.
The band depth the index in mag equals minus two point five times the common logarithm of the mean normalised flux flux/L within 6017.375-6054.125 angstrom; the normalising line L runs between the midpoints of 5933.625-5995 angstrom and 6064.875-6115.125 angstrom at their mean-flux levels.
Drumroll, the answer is 0.04 mag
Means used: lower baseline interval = 10.6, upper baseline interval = 10.5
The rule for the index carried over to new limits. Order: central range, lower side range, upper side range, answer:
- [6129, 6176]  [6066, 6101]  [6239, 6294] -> 0.034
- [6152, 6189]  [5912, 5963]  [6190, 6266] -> 0.009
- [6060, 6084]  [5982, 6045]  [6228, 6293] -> 0.001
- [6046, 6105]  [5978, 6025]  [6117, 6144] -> -0.030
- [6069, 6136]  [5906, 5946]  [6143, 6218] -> -0.040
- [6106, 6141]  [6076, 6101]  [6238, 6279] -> 0.046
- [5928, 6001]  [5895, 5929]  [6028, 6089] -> -0.067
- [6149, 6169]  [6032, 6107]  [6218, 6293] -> 0.027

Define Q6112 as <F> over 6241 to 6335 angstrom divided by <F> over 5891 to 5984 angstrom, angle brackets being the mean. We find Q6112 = 0.92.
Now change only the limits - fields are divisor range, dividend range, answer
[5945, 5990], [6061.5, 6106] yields 0.97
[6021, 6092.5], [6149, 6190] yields 0.95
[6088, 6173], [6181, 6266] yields 0.95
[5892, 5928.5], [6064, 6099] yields 1.08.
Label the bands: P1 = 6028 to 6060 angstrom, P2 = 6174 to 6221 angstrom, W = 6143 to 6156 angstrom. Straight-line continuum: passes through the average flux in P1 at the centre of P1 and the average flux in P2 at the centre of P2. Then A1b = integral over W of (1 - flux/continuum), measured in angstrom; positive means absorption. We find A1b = -0.19 angstrom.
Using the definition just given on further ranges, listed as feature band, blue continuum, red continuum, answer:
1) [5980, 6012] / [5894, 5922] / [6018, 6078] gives -0.6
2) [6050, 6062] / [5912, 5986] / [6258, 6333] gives 0.4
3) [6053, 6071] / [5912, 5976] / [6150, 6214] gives 1.0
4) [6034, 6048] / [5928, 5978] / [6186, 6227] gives 0.3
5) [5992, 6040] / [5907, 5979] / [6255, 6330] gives 1.0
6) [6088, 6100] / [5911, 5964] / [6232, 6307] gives -1.4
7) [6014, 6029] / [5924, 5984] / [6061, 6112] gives 0.1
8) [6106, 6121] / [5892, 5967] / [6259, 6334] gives -0.6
